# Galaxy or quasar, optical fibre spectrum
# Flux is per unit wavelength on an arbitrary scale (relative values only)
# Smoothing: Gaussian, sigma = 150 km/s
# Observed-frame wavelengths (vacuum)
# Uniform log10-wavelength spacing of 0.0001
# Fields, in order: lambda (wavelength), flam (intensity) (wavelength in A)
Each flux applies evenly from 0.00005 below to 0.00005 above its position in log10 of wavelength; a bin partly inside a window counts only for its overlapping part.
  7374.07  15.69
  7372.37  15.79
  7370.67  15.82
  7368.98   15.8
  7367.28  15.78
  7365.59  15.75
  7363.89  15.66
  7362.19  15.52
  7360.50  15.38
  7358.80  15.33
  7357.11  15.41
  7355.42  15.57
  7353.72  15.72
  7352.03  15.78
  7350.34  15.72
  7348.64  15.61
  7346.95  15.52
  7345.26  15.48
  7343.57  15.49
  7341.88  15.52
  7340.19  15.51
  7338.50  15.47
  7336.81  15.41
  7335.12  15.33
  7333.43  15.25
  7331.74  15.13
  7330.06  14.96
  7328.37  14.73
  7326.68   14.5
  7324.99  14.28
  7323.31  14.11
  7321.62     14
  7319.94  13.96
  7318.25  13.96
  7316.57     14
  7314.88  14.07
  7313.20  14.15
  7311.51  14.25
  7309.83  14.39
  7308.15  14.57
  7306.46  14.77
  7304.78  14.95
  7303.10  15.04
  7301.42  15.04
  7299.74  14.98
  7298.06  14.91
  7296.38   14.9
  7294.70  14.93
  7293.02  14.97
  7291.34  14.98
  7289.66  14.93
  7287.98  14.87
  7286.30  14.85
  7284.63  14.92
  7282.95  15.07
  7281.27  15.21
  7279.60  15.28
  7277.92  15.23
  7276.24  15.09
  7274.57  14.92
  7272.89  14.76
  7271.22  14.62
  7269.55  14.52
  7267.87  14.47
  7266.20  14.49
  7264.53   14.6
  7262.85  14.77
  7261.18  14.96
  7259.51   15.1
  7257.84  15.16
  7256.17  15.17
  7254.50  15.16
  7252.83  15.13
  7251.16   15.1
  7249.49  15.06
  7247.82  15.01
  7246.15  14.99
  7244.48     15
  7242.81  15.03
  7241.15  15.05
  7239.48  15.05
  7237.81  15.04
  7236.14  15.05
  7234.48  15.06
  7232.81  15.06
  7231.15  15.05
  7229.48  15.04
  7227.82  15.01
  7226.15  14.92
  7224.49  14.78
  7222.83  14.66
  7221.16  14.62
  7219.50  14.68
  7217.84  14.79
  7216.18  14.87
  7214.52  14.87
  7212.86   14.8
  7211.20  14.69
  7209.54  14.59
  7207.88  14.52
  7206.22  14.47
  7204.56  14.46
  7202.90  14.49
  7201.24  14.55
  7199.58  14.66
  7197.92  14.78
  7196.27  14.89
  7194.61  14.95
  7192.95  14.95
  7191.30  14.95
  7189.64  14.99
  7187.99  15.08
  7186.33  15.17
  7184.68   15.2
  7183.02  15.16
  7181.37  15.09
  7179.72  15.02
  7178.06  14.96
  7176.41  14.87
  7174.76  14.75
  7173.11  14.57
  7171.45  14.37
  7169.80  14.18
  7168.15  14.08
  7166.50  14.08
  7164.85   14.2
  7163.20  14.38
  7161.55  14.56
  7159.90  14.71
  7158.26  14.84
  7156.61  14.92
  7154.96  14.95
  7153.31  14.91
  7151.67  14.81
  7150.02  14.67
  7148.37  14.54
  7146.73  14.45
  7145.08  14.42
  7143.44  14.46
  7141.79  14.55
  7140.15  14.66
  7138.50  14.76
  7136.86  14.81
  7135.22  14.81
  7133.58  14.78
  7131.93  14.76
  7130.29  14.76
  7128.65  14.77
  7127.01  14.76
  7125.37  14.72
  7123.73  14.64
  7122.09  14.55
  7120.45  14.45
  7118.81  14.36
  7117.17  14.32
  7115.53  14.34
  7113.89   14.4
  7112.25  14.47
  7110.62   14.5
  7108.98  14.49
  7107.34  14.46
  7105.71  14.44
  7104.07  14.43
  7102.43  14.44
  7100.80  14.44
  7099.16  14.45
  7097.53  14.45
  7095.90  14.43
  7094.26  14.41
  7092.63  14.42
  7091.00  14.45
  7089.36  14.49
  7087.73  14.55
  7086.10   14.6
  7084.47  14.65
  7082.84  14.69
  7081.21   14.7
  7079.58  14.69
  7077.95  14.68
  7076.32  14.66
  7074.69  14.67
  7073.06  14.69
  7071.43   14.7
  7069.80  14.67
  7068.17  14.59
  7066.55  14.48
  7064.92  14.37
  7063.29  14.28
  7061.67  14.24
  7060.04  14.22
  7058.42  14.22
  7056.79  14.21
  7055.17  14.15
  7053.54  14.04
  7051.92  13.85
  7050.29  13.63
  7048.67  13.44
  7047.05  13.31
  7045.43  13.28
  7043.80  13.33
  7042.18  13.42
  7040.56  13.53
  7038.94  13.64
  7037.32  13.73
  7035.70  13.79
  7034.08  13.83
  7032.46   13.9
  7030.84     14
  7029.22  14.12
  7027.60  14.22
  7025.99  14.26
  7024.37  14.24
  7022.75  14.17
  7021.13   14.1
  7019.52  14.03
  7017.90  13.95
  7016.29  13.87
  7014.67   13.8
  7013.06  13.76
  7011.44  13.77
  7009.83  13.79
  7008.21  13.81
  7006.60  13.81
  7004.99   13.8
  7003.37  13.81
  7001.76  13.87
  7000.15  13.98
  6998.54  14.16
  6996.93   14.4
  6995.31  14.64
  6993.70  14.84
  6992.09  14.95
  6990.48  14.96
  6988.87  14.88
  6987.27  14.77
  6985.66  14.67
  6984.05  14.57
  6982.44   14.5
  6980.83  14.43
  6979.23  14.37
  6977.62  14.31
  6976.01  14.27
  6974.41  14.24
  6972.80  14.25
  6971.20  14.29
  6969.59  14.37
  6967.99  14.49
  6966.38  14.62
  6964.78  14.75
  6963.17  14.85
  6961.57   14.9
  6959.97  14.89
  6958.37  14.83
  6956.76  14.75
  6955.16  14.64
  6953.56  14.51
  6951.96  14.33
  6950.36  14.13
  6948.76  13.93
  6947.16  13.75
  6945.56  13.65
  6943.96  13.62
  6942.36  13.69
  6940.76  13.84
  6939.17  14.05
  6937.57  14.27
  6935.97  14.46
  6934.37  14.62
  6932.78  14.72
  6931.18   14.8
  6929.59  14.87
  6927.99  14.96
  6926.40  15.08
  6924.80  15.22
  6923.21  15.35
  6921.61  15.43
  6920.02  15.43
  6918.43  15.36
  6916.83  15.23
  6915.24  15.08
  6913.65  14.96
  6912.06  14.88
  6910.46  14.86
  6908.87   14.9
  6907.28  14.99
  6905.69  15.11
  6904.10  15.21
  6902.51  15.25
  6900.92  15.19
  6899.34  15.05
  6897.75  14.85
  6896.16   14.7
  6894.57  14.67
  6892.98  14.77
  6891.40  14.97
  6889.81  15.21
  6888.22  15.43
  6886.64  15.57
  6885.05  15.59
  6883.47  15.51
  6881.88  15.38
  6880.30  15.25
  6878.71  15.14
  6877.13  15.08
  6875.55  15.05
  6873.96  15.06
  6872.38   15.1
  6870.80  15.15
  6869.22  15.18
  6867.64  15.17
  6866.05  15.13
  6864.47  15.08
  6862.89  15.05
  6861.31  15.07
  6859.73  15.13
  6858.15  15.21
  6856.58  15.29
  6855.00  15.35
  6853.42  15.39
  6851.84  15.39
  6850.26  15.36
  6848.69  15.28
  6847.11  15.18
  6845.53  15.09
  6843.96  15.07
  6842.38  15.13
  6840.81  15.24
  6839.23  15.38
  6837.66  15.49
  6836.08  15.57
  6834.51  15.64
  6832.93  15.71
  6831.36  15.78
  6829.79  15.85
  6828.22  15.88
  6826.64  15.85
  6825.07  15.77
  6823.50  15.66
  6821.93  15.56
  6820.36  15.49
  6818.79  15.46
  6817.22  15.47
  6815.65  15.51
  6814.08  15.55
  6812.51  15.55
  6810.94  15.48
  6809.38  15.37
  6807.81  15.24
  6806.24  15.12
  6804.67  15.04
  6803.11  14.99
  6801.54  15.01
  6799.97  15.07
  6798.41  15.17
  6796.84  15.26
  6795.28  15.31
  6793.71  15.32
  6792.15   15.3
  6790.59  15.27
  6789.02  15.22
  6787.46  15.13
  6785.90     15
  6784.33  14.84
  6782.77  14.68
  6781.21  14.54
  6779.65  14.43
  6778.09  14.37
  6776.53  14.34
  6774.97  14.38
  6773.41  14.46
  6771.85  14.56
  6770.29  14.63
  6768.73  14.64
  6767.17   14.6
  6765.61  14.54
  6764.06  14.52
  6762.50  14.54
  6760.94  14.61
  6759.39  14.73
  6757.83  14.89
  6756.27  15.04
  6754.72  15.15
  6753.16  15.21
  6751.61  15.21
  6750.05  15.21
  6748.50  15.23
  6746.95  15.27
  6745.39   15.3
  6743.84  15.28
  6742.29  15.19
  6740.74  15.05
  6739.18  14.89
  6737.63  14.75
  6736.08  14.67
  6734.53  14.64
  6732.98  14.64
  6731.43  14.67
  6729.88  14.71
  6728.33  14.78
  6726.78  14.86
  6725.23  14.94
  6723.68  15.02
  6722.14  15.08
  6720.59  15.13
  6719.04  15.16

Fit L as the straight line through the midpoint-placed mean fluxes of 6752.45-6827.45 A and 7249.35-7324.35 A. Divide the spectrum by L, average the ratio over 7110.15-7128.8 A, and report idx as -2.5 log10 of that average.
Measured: 0.02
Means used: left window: 15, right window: 14.8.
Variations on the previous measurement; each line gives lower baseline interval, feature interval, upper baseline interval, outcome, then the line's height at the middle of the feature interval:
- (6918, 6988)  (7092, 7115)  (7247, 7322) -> 0.02 mag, 14.7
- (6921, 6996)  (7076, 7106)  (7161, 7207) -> 0.01 mag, 14.6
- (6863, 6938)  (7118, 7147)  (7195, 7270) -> 0.02 mag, 14.9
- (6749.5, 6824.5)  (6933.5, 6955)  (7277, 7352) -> 0.07 mag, 15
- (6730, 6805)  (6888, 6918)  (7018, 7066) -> -0.04 mag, 14.4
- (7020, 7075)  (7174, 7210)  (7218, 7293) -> -0.01 mag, 14.7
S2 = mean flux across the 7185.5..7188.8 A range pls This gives 15.1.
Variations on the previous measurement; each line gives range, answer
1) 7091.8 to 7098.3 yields 14.4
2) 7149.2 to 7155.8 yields 14.8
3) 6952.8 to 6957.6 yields 14.6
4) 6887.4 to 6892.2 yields 15.2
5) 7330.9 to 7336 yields 15.2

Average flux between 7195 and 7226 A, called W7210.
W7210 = 14.7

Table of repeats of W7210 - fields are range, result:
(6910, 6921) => 15.1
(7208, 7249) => 14.9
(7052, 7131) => 14.5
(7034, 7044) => 13.6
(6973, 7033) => 14.2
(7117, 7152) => 14.6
